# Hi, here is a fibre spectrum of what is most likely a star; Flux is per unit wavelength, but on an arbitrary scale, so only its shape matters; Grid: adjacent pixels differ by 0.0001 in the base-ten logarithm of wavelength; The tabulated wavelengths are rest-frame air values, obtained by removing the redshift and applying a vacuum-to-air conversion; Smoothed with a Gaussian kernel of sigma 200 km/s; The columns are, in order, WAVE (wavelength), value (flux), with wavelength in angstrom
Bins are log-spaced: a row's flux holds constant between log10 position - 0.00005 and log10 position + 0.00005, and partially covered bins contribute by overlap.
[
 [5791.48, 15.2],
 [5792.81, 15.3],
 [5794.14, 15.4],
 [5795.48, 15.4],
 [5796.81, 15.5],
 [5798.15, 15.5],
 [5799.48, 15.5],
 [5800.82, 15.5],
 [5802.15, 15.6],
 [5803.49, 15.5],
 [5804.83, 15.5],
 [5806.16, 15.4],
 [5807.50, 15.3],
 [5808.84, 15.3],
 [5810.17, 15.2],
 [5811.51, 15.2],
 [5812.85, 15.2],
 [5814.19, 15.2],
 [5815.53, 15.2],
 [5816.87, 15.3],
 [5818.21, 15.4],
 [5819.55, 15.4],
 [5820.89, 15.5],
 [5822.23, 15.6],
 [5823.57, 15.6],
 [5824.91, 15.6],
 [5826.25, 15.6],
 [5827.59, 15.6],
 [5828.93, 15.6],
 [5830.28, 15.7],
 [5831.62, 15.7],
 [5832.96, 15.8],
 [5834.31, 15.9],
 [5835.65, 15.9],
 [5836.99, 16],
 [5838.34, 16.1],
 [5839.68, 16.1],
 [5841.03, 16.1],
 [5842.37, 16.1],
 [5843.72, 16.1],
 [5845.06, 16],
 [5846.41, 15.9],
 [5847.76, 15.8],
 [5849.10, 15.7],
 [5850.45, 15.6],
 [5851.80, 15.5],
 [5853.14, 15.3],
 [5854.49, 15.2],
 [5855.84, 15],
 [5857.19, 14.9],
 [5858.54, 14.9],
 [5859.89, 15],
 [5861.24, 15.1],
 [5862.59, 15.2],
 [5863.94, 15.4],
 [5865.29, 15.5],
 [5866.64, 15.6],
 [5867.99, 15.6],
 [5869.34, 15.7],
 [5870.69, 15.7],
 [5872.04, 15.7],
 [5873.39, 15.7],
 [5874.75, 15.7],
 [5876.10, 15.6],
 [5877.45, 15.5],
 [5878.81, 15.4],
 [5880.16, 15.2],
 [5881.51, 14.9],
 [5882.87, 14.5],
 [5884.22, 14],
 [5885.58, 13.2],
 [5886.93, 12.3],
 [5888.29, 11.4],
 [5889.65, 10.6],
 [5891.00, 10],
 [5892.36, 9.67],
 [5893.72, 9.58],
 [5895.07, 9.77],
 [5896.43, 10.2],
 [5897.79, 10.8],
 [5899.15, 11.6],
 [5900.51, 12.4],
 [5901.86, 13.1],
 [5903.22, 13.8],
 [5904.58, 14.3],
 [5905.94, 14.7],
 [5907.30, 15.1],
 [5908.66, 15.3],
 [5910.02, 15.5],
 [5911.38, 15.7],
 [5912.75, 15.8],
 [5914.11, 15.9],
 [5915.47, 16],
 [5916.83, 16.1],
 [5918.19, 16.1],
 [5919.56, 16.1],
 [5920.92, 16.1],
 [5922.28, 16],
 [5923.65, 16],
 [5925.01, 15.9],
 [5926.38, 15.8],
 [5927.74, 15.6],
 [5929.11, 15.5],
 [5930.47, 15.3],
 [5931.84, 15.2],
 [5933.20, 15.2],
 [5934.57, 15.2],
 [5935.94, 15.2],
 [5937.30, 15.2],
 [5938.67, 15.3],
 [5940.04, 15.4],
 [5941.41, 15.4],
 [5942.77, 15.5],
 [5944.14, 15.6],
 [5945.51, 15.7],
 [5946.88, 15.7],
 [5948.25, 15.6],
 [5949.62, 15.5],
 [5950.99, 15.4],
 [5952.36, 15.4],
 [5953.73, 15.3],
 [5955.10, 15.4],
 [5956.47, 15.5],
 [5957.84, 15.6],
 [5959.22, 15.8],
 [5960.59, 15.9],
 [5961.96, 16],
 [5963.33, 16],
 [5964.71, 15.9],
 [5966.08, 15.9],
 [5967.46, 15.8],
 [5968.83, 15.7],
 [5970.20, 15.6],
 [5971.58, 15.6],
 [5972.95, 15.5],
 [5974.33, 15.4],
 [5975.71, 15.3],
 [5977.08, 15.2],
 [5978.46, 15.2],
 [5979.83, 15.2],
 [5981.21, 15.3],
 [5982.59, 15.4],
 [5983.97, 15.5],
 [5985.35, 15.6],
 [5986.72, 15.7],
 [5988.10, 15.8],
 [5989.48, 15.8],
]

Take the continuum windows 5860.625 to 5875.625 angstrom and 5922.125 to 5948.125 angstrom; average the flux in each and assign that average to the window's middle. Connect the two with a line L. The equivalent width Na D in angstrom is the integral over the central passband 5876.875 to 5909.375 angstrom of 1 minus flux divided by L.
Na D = 5.7 angstrom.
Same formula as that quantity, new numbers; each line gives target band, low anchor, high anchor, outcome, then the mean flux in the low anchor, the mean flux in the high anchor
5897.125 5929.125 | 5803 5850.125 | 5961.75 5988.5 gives 1.3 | 15.6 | 15.6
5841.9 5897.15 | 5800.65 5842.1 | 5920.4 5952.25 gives 4.2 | 15.6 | 15.5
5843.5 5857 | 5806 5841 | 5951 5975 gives 0.0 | 15.6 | 15.7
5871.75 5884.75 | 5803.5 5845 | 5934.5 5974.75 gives 0.3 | 15.6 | 15.6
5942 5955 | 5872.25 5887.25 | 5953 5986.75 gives -0.1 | 14.8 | 15.6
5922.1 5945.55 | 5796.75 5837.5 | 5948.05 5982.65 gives 0.1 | 15.5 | 15.6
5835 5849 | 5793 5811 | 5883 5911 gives -1.8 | 15.4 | 12.4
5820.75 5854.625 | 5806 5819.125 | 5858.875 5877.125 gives -0.9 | 15.3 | 15.5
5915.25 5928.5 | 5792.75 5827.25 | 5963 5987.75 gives -0.4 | 15.4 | 15.5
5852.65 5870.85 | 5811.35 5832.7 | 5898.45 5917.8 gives -0.2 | 15.5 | 14.7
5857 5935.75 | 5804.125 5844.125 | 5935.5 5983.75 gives 5.7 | 15.6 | 15.5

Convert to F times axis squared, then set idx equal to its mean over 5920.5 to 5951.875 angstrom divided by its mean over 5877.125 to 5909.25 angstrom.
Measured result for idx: 1.2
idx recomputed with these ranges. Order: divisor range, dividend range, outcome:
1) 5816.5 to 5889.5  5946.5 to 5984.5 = 1.06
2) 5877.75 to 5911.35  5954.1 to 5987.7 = 1.24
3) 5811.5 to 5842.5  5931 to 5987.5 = 1.04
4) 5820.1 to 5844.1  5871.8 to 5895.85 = 0.85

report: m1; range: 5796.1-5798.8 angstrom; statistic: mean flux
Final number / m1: 15.5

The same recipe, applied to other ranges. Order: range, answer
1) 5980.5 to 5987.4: 15.5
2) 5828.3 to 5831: 15.6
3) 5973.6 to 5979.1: 15.3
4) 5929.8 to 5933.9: 15.2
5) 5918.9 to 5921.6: 16.1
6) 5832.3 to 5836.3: 15.9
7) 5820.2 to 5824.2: 15.6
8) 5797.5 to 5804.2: 15.5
